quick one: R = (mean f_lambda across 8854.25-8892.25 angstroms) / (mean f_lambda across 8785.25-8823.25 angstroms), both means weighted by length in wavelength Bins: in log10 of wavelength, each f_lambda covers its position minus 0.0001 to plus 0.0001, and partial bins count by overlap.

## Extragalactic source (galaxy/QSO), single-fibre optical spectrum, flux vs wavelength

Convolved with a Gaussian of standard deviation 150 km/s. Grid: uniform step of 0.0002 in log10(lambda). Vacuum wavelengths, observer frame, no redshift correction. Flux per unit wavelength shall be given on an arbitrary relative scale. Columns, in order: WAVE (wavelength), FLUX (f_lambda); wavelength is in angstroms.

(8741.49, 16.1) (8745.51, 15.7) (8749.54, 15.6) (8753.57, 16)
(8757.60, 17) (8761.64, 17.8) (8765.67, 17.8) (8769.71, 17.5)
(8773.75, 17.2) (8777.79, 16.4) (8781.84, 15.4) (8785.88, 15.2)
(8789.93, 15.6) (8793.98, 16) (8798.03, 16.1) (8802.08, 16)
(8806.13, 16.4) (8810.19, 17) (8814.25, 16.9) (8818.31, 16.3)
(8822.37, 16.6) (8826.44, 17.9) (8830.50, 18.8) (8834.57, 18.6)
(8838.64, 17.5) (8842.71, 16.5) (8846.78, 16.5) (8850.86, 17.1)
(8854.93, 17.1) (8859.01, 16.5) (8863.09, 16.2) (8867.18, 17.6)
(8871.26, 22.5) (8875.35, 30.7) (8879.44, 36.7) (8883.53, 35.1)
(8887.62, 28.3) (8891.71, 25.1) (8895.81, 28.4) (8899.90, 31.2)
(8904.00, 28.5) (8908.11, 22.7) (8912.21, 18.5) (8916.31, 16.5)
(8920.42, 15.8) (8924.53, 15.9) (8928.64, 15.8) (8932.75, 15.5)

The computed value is 1.5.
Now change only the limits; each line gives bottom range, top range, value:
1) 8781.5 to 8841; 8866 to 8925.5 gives 1.50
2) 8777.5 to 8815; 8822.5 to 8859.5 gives 1.08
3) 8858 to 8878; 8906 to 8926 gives 0.84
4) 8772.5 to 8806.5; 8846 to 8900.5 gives 1.51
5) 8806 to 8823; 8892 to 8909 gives 1.67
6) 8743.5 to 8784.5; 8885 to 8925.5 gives 1.41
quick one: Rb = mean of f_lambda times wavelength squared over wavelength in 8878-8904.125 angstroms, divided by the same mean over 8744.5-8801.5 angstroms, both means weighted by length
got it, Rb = 1.91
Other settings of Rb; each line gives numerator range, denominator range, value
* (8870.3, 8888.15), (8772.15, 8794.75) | 2.01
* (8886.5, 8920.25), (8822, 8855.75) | 1.41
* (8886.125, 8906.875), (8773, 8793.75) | 1.81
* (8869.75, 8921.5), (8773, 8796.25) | 1.70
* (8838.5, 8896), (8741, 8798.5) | 1.42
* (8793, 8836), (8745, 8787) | 1.04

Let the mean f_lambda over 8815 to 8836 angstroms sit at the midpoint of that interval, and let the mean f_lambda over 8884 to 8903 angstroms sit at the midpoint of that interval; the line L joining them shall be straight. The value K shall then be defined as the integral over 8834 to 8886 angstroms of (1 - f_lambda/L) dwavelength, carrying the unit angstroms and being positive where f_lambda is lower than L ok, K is 4.6 angstroms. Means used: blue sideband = 17.6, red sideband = 28.8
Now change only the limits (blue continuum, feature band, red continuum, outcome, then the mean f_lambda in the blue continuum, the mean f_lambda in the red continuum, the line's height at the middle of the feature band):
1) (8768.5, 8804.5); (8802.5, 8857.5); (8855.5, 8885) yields 8.69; 16.1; 24.5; 20.5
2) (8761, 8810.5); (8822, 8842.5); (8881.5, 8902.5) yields 3.98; 16.4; 29.6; 22.2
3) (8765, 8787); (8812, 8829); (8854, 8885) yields 2.67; 16.6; 24.1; 20.1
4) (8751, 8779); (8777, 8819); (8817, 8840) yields 3.10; 17.1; 17.7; 17.4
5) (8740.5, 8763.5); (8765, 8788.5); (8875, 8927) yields 1.77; 16.4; 25.4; 17.9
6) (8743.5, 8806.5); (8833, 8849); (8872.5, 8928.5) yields 2.88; 16.4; 25.3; 21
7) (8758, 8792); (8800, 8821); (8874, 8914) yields 3.80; 16.6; 28.5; 20.2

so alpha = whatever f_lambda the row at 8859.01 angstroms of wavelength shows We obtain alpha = 16.5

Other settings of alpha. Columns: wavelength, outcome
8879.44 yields 36.7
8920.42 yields 15.8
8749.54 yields 15.6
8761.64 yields 17.8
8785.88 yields 15.2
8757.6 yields 17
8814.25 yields 16.9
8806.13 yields 16.4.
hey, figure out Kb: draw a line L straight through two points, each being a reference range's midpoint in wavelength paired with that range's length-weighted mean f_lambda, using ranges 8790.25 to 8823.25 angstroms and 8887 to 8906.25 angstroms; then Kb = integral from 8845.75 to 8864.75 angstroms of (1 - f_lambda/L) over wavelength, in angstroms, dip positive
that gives 5.0 angstroms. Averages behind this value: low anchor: 16.4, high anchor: 28.2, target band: 16.7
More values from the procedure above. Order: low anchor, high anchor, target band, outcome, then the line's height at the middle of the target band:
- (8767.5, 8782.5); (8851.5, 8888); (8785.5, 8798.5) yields 1.7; 18.1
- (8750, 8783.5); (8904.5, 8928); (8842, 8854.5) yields 0.7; 17.7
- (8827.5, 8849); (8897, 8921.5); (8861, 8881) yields -4.4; 19.9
